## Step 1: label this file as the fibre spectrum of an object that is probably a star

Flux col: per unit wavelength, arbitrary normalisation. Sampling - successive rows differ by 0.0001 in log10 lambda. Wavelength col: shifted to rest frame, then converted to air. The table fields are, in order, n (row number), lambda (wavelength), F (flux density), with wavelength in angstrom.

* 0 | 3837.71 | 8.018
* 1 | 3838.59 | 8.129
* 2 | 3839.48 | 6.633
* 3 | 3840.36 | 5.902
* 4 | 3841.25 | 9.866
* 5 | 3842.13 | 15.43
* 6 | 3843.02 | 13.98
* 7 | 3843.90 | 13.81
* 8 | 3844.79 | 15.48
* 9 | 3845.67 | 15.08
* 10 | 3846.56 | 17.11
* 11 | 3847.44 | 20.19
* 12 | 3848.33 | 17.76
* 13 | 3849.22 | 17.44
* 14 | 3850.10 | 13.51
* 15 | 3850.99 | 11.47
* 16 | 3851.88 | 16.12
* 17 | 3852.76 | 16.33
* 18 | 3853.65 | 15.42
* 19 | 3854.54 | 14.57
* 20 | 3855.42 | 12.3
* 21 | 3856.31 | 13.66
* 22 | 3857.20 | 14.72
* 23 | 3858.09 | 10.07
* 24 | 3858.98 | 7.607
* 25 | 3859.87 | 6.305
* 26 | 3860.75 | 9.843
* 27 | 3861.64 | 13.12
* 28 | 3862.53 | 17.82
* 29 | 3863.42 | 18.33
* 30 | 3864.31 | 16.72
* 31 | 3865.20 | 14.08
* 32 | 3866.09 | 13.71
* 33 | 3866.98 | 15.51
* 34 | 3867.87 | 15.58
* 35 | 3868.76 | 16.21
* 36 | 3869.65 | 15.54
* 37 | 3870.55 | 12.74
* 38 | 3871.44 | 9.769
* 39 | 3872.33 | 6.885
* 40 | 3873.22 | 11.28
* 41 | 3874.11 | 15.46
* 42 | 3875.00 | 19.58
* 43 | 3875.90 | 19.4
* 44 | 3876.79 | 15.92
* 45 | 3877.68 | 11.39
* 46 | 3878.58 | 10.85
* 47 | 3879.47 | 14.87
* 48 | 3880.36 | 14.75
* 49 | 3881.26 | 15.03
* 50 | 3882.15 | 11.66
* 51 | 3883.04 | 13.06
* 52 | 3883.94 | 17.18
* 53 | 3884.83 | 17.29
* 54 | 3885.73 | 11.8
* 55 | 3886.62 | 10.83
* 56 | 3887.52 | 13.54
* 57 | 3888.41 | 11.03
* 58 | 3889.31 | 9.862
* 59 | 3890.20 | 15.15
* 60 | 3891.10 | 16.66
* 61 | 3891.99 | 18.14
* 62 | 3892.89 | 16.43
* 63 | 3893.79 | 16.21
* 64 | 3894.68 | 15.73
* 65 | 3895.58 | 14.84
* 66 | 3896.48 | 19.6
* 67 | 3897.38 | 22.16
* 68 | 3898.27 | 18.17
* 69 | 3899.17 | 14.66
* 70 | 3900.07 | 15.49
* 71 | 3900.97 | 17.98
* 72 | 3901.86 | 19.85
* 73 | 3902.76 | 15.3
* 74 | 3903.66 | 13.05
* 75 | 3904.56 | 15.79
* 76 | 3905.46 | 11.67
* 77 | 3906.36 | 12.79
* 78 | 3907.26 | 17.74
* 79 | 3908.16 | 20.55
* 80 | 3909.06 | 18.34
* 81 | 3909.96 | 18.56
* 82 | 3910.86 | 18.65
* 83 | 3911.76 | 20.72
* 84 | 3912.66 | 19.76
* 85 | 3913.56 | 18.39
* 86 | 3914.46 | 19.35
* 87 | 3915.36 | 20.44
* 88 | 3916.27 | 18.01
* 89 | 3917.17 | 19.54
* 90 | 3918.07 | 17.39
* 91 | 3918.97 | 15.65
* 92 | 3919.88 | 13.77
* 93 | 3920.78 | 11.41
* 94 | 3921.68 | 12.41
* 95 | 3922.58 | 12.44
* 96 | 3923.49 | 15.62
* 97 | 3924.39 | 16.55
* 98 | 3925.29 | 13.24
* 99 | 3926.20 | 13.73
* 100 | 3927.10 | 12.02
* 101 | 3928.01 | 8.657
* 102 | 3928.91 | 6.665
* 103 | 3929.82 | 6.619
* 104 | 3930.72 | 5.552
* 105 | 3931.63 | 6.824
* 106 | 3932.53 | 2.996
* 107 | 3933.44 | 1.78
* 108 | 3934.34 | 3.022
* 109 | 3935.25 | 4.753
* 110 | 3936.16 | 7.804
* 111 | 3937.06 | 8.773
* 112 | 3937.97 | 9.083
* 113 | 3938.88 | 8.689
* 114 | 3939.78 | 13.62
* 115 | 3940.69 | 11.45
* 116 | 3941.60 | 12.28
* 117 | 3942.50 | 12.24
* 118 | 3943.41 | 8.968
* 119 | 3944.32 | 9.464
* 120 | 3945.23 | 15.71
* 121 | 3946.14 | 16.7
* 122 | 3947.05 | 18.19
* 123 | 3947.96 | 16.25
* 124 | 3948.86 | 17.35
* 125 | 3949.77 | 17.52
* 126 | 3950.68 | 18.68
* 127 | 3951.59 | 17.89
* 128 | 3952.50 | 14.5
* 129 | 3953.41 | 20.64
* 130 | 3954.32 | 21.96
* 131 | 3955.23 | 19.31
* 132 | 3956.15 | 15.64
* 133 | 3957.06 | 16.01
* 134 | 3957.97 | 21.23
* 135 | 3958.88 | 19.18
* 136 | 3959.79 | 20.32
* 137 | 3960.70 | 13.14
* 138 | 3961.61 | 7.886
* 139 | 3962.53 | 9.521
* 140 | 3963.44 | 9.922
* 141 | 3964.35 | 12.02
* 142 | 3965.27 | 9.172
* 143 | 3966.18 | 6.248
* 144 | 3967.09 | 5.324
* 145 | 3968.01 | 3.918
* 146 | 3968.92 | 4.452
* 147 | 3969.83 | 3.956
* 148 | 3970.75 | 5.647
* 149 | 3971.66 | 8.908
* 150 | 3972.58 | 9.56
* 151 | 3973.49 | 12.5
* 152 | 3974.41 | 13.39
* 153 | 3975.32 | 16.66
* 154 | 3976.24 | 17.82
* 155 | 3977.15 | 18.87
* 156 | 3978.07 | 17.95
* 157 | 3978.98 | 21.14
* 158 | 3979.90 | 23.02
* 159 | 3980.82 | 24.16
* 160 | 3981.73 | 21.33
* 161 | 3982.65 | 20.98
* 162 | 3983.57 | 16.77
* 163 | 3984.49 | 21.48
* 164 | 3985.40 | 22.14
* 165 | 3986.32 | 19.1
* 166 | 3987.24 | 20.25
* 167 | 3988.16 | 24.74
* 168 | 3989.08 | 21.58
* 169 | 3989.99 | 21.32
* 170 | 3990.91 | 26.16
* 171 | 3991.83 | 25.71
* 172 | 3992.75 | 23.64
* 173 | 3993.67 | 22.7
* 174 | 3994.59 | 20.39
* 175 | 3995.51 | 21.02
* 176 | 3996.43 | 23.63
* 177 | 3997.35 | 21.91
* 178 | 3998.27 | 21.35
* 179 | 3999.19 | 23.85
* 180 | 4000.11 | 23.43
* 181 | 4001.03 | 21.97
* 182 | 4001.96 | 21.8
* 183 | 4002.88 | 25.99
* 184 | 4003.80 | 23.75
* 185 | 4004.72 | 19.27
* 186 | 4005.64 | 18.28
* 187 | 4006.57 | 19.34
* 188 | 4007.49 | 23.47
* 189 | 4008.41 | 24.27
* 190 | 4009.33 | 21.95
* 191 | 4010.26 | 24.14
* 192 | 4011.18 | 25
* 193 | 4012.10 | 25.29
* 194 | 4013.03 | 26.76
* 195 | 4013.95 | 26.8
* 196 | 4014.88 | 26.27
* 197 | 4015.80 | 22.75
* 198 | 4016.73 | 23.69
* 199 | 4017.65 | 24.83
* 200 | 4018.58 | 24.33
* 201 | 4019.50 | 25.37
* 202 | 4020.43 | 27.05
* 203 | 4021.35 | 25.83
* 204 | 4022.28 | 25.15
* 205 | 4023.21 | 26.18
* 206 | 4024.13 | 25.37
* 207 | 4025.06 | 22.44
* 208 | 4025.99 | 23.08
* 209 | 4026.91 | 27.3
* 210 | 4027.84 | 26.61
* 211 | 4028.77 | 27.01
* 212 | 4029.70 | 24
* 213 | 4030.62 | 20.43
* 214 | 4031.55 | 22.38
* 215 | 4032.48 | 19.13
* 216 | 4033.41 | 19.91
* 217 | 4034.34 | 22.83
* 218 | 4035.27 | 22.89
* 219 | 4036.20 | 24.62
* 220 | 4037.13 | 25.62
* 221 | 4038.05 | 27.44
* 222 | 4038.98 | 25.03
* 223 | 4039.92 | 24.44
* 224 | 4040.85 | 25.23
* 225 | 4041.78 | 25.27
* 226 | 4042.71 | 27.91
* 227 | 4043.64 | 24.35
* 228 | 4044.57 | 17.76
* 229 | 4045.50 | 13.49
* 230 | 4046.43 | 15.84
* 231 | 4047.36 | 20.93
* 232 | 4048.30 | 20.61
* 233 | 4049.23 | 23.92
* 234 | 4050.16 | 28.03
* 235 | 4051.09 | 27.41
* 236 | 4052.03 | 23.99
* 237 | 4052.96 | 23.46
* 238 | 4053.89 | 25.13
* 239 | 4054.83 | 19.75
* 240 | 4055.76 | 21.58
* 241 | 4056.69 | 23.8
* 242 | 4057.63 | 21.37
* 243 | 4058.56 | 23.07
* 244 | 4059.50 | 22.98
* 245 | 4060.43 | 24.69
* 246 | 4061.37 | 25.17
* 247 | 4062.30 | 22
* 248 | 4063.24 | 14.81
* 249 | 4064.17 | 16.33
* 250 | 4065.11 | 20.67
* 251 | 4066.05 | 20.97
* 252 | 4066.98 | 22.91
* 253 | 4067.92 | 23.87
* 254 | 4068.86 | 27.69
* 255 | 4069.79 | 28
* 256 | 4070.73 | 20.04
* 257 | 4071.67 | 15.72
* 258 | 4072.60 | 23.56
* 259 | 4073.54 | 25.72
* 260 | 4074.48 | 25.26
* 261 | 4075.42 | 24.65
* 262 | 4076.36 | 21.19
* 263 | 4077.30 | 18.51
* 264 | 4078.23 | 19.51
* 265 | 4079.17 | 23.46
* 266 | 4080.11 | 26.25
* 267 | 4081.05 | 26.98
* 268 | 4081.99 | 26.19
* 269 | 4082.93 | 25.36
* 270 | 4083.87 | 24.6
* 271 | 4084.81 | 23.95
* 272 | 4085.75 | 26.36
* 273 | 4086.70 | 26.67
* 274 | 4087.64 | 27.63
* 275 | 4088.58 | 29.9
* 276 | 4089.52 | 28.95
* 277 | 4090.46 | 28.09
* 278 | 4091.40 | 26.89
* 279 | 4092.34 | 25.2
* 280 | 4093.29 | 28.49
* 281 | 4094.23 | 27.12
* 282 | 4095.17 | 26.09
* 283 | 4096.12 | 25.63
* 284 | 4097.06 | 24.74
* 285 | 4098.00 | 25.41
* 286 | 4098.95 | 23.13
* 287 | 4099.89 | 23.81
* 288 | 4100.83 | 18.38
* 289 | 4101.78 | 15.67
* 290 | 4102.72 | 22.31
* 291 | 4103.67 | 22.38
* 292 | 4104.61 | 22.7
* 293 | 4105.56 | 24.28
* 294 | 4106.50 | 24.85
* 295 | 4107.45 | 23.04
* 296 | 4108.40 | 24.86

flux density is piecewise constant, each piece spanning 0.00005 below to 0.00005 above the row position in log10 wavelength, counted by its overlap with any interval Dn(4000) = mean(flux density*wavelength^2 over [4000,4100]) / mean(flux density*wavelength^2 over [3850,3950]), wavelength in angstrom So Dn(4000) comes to 1.85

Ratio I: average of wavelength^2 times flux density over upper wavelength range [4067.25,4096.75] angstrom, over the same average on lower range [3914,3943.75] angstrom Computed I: 2.4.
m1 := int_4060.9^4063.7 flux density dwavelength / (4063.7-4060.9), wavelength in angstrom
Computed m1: 20.7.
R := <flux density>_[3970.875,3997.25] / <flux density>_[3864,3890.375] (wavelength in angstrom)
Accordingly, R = 1.42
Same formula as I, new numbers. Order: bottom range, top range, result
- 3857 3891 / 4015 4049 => 1.88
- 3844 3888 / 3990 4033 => 1.80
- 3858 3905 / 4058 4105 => 1.81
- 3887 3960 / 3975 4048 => 1.64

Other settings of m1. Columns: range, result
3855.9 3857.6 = 14.2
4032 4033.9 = 19.5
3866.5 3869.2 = 15.7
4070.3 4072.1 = 17.9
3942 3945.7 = 11.6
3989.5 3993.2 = 24.2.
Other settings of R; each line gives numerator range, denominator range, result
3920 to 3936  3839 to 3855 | 0.64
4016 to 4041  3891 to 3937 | 1.70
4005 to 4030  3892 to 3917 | 1.40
